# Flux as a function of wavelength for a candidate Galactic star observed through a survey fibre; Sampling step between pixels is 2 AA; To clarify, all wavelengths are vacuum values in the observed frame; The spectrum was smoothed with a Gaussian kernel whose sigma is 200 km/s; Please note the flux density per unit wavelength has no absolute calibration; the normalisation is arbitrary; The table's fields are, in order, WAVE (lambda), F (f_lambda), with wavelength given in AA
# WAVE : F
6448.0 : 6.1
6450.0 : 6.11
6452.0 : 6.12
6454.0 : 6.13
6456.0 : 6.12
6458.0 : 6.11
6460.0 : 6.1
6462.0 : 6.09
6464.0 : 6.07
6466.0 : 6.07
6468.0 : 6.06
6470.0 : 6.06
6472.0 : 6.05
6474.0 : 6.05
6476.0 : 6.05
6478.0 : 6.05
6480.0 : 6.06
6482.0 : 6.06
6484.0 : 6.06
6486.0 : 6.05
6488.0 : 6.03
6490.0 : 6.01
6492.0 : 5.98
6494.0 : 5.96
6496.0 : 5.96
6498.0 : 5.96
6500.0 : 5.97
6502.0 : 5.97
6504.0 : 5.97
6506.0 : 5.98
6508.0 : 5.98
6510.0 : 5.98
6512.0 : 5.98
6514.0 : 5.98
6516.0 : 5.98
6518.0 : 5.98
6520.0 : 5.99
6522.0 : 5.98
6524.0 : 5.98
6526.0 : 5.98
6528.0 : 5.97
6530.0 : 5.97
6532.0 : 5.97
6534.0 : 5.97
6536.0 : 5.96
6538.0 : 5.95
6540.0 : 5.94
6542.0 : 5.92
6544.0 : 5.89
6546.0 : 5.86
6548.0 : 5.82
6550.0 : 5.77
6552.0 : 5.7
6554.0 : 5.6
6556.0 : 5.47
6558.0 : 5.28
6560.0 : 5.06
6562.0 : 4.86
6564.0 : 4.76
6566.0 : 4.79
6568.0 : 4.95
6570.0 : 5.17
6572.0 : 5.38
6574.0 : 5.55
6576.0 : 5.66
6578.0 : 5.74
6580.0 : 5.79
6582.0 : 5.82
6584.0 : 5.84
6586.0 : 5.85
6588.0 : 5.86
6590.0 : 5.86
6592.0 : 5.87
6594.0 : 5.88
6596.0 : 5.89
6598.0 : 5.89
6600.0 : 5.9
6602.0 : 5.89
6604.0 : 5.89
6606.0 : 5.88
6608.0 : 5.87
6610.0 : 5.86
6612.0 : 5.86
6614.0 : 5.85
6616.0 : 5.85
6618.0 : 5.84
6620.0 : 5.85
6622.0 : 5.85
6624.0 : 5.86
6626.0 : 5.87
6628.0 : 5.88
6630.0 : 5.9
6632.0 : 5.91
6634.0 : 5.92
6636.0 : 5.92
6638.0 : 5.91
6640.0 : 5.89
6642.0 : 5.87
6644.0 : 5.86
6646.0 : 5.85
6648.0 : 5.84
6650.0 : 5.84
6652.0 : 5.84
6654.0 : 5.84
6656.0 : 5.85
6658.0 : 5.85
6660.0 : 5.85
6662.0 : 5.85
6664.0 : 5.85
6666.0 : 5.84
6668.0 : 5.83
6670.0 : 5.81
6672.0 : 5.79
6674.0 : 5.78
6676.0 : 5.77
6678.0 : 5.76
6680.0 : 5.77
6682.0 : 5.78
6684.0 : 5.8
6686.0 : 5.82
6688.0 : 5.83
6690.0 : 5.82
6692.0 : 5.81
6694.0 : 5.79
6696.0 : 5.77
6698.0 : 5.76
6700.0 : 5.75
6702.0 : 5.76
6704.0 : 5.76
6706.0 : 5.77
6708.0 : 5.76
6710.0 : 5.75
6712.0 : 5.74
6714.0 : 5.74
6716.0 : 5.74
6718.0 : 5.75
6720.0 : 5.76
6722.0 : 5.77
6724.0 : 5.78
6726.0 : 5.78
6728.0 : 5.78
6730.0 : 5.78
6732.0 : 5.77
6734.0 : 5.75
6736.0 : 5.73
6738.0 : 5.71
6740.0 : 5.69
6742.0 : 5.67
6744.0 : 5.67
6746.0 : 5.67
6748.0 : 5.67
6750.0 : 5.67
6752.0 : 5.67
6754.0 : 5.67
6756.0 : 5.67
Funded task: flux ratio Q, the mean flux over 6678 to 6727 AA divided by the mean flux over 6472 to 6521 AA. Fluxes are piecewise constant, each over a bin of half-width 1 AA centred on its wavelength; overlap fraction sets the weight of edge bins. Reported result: 0.96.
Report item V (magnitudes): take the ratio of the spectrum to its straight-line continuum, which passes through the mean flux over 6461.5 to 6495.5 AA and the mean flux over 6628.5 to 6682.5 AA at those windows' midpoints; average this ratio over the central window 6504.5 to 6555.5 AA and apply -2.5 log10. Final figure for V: 0.01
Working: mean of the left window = 6.04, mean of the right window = 5.84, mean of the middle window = 5.92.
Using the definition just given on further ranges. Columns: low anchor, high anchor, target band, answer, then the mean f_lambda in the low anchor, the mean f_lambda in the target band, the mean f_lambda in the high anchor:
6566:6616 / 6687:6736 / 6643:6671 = -0.017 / 5.73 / 5.84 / 5.77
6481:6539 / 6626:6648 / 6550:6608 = 0.066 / 5.98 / 5.58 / 5.89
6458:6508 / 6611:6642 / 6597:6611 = 0.003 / 6.03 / 5.88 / 5.88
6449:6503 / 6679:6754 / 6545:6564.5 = 0.099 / 6.05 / 5.43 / 5.75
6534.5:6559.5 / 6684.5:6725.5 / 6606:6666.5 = -0.019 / 5.75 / 5.86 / 5.77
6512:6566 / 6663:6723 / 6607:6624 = -0.018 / 5.74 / 5.85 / 5.78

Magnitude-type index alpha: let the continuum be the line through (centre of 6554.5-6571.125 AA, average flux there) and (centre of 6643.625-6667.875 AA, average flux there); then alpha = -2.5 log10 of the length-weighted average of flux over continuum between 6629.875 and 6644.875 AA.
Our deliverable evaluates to -0.04 mag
